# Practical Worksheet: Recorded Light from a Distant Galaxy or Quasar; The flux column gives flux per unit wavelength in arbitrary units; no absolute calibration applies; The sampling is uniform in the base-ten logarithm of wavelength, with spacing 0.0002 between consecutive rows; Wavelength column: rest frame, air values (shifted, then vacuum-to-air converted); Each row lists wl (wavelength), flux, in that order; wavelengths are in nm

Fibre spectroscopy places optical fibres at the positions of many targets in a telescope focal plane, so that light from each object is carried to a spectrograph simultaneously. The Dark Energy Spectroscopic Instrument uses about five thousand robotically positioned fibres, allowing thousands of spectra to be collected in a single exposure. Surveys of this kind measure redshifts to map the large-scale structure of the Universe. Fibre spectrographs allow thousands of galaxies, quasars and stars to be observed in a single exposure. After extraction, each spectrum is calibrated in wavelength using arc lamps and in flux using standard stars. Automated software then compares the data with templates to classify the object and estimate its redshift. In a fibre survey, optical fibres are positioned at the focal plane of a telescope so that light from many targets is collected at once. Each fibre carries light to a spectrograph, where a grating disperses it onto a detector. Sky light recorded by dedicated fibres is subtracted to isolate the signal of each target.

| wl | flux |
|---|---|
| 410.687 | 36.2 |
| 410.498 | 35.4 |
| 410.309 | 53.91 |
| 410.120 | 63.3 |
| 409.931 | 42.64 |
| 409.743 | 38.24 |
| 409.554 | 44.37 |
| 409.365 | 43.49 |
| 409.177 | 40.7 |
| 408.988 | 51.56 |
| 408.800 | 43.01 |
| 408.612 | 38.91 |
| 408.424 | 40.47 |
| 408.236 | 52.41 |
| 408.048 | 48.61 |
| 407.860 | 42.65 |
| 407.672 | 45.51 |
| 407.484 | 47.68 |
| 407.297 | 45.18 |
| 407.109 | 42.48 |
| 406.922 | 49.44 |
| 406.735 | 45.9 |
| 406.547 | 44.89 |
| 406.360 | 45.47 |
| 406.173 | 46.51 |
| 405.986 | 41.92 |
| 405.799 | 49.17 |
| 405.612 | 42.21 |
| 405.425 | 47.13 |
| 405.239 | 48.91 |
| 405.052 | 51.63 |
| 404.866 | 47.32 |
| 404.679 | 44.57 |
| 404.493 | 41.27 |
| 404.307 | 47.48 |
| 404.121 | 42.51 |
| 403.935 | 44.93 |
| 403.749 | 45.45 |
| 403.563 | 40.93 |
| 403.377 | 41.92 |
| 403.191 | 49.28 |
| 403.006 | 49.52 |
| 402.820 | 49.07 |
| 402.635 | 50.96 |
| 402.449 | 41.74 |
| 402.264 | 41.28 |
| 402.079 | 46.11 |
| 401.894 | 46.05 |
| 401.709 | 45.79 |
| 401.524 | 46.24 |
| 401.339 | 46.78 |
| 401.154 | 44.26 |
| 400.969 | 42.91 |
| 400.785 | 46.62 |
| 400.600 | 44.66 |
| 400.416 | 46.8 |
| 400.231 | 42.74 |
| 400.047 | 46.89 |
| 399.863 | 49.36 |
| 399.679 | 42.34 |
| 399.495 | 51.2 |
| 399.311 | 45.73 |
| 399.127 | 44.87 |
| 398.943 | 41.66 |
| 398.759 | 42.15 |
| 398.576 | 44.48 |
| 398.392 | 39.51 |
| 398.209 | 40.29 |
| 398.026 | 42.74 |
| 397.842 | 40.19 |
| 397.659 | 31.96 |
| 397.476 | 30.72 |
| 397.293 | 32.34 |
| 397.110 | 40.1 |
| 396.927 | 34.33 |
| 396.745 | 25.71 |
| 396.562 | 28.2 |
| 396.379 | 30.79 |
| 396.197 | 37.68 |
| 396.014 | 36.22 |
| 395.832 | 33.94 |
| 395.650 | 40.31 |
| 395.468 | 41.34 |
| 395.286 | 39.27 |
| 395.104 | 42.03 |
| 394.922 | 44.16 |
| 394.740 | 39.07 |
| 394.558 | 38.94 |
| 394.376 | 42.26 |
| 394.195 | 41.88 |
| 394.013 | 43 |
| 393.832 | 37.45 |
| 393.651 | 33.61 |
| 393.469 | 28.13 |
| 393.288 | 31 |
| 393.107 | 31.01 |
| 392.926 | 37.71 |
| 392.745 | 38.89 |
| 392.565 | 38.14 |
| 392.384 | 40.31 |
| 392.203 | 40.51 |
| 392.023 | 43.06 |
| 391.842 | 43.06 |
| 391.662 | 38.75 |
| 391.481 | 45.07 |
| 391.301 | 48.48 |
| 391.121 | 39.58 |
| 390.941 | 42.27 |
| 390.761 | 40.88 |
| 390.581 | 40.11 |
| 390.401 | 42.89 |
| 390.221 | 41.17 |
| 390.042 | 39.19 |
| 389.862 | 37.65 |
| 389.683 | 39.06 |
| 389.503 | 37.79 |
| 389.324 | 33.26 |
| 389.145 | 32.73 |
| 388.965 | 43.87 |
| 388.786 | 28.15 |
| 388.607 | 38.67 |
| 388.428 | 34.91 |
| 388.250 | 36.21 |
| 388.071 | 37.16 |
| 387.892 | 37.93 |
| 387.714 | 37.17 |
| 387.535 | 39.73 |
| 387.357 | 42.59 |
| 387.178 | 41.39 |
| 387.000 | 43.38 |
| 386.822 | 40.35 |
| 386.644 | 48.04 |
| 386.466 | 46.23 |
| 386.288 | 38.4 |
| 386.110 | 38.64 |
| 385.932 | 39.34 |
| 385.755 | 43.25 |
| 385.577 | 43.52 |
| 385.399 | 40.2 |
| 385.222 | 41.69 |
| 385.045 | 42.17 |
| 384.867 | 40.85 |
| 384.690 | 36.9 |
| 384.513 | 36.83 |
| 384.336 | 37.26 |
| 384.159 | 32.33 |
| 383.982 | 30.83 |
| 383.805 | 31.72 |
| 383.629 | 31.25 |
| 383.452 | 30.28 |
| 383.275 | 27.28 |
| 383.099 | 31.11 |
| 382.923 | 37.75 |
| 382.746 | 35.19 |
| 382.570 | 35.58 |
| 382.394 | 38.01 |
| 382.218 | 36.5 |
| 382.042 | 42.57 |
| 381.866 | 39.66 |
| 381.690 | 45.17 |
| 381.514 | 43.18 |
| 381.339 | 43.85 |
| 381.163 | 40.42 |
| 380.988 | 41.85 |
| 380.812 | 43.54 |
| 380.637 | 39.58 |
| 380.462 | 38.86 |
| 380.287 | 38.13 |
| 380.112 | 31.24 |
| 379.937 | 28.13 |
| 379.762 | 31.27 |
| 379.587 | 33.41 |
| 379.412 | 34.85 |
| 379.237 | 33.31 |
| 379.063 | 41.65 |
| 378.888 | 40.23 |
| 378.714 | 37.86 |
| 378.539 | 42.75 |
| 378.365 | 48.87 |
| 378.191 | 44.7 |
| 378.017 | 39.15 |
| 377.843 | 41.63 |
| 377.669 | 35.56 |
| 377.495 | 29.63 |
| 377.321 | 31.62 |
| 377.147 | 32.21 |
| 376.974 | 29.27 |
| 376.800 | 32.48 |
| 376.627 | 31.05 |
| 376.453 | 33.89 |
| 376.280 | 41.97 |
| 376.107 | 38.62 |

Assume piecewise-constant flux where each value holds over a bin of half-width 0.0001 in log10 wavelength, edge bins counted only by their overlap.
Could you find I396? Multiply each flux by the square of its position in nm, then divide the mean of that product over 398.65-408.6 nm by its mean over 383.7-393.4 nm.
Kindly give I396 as 1.26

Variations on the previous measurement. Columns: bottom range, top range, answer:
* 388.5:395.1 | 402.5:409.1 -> 1.26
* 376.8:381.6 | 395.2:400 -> 1.14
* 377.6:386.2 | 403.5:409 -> 1.36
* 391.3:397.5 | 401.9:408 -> 1.28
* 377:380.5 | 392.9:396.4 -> 1.12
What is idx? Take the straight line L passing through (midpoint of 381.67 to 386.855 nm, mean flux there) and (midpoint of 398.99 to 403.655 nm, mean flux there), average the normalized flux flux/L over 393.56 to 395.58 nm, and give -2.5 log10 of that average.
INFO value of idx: 0.06 mag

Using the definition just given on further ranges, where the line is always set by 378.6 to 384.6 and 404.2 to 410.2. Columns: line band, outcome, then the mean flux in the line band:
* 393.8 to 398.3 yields 0.12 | 37.4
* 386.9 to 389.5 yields 0.03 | 37.7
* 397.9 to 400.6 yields -0.04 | 44.3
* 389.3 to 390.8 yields 0.01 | 39.3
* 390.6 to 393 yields -0.03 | 41.3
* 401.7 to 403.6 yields -0.04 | 45.8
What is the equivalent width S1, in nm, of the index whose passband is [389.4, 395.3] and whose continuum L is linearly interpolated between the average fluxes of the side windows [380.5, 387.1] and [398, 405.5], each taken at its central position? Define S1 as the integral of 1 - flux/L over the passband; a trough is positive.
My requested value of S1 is 0.32 nm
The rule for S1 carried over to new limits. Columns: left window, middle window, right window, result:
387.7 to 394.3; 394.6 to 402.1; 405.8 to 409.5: 0.103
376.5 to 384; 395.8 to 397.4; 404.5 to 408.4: 0.354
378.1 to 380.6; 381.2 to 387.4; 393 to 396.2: -0.165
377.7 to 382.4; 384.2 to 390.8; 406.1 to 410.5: 0.253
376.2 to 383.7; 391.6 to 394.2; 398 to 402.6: 0.261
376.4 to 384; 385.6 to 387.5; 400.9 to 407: -0.151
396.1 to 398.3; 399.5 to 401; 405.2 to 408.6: -0.302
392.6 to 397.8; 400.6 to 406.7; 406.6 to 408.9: -0.493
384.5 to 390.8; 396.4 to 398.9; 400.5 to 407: 0.409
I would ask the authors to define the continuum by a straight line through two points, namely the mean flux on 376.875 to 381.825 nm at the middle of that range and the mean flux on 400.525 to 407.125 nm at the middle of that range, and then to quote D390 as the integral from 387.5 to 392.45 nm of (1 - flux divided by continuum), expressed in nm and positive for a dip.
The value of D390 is 0.25 nm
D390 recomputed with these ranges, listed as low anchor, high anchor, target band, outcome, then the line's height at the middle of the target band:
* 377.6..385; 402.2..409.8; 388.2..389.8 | 0.15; 39.9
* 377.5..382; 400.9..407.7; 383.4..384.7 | 0.22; 40.2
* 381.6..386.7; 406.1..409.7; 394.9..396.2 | 0.07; 41.3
